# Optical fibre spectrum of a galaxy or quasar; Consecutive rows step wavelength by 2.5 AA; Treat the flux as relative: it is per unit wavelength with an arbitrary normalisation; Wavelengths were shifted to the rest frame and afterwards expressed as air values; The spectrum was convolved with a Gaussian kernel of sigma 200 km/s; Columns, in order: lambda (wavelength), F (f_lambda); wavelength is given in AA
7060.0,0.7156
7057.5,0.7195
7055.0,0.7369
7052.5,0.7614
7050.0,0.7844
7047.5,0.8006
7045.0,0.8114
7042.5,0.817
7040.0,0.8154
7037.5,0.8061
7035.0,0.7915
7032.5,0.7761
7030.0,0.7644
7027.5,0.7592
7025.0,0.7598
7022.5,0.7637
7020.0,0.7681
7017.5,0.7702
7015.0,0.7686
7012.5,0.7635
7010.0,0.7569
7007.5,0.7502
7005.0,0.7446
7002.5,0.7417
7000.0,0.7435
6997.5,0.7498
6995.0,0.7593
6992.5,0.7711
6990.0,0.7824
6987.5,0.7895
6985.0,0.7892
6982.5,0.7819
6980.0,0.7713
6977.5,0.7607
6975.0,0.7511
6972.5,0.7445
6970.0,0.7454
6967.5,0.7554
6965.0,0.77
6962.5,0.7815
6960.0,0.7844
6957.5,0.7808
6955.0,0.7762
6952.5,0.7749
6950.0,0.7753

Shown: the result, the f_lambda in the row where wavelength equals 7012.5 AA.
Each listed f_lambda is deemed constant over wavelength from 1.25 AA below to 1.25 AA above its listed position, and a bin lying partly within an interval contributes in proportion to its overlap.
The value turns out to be 0.7635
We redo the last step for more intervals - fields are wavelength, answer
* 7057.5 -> 0.7195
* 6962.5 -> 0.7815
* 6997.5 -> 0.7498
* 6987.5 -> 0.7895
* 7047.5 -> 0.8006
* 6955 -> 0.7762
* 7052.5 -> 0.7614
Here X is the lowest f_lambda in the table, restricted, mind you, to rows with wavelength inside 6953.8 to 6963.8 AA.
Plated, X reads 0.7762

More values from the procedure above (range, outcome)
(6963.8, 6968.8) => 0.7554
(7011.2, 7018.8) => 0.7635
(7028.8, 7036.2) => 0.7644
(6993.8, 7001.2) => 0.7435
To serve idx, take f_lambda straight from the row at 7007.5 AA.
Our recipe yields 0.7502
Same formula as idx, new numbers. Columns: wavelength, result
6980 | 0.7713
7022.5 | 0.7637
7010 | 0.7569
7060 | 0.7156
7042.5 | 0.817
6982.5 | 0.7819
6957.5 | 0.7808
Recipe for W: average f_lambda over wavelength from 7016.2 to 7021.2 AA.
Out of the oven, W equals 0.769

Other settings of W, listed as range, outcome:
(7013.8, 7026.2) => 0.766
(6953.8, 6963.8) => 0.781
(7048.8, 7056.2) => 0.761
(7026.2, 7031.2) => 0.762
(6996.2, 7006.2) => 0.745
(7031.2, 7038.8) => 0.791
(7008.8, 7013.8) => 0.76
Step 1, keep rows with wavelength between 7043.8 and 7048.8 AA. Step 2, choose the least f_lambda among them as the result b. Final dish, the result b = 0.8006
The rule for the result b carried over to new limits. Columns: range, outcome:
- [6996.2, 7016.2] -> 0.7417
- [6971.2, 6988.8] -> 0.7445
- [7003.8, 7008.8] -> 0.7446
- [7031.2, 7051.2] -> 0.7761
